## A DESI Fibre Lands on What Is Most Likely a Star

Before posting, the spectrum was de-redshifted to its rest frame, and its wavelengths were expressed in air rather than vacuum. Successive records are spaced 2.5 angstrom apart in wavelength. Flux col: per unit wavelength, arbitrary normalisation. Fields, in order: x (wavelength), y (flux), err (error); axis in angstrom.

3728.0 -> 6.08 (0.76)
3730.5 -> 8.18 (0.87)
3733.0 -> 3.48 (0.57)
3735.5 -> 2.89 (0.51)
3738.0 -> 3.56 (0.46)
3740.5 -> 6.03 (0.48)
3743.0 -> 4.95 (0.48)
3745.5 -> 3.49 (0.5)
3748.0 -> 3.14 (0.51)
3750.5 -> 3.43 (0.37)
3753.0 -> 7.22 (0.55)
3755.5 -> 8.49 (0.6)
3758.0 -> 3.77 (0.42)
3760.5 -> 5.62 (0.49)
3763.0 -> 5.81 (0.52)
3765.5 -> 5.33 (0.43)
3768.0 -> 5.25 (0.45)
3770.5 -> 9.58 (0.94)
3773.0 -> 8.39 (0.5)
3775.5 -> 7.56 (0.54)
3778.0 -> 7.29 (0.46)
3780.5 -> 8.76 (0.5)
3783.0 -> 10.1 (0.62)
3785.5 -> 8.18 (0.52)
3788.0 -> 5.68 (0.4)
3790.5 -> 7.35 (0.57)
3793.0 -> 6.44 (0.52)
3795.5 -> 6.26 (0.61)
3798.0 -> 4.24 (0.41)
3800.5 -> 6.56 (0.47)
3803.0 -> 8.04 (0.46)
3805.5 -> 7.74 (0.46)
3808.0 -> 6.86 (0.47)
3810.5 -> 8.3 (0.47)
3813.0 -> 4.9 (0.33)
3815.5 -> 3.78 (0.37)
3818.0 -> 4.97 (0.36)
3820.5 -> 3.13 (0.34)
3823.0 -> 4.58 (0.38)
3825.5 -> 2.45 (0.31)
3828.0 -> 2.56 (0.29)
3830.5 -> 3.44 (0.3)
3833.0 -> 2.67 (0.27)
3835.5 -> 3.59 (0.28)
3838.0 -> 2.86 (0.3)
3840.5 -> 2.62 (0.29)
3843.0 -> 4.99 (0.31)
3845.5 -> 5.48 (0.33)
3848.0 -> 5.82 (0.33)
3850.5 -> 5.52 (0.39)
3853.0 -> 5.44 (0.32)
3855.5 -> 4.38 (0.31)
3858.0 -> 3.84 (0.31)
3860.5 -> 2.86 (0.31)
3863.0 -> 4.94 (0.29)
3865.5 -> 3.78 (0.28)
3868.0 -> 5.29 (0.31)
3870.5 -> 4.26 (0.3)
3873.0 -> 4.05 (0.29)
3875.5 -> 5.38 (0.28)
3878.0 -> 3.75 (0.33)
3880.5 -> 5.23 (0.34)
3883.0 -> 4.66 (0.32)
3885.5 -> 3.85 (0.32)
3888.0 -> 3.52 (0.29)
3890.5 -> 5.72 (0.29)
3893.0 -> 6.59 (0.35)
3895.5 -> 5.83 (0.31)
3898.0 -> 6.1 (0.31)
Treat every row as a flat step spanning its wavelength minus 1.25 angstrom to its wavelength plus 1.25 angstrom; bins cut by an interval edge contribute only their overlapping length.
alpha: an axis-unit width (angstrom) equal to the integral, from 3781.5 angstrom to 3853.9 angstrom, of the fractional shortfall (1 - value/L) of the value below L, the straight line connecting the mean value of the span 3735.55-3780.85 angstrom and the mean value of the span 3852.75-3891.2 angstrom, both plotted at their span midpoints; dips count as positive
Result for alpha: -3.0 angstrom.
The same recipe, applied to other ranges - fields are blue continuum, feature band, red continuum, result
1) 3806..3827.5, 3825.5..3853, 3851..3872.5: 3.9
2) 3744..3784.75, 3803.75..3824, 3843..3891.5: 0.0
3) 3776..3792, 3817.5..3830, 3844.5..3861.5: 5.4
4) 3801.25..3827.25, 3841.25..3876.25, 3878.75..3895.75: 3.3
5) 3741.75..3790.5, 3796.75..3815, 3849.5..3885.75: -2.8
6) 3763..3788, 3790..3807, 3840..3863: 0.2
